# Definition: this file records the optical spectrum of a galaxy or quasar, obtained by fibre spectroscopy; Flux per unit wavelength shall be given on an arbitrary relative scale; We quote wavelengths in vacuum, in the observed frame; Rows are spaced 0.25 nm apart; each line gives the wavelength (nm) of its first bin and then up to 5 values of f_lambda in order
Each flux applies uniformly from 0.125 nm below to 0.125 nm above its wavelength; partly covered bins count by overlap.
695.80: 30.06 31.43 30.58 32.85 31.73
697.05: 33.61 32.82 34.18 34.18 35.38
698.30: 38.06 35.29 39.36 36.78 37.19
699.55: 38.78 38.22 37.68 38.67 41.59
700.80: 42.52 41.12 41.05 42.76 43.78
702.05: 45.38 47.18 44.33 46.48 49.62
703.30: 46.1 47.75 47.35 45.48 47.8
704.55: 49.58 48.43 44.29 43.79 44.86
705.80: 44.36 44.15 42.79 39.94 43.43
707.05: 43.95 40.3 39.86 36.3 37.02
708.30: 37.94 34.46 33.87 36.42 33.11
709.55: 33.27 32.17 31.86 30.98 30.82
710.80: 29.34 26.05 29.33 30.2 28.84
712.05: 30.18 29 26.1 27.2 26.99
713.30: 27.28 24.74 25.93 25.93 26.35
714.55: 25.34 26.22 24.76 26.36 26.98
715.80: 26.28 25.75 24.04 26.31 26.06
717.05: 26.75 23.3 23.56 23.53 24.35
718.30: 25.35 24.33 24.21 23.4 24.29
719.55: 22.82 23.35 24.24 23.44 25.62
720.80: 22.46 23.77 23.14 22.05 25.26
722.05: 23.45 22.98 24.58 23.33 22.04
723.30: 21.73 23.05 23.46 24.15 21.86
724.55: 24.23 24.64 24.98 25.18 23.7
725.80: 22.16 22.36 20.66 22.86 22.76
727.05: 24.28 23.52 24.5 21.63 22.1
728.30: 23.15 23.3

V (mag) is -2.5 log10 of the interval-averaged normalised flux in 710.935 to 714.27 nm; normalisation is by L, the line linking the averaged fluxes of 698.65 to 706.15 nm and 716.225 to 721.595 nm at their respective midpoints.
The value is 0.149 mag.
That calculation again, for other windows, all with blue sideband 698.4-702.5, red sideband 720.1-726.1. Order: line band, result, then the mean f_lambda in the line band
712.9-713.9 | 0.17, 26.3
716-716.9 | 0.12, 25.5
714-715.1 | 0.16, 25.8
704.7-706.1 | -0.22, 45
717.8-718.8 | 0.11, 24.5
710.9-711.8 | 0.13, 28.6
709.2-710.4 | 0.04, 32.3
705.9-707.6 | -0.18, 42.2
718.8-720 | 0.12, 23.6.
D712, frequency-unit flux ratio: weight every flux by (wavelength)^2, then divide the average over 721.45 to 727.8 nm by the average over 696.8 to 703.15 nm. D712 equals 0.63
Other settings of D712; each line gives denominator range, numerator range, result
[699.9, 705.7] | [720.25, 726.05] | 0.56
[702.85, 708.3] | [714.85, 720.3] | 0.58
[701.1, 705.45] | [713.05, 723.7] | 0.56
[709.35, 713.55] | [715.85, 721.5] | 0.85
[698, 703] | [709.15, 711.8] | 0.77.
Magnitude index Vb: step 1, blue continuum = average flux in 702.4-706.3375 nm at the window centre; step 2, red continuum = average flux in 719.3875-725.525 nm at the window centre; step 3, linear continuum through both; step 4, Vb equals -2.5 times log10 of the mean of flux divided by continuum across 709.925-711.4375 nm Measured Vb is 0.27 mag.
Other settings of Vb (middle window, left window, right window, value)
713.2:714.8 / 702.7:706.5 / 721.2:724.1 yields 0.300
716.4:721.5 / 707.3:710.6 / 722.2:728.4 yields 0.147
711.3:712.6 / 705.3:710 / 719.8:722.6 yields 0.171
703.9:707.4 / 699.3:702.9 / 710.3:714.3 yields -0.225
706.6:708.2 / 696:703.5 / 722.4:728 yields -0.168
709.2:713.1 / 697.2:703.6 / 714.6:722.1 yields 0.045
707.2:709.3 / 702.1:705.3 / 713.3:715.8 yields 0.039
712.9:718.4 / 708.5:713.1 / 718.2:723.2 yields 0.066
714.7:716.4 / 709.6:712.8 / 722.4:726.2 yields 0.071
